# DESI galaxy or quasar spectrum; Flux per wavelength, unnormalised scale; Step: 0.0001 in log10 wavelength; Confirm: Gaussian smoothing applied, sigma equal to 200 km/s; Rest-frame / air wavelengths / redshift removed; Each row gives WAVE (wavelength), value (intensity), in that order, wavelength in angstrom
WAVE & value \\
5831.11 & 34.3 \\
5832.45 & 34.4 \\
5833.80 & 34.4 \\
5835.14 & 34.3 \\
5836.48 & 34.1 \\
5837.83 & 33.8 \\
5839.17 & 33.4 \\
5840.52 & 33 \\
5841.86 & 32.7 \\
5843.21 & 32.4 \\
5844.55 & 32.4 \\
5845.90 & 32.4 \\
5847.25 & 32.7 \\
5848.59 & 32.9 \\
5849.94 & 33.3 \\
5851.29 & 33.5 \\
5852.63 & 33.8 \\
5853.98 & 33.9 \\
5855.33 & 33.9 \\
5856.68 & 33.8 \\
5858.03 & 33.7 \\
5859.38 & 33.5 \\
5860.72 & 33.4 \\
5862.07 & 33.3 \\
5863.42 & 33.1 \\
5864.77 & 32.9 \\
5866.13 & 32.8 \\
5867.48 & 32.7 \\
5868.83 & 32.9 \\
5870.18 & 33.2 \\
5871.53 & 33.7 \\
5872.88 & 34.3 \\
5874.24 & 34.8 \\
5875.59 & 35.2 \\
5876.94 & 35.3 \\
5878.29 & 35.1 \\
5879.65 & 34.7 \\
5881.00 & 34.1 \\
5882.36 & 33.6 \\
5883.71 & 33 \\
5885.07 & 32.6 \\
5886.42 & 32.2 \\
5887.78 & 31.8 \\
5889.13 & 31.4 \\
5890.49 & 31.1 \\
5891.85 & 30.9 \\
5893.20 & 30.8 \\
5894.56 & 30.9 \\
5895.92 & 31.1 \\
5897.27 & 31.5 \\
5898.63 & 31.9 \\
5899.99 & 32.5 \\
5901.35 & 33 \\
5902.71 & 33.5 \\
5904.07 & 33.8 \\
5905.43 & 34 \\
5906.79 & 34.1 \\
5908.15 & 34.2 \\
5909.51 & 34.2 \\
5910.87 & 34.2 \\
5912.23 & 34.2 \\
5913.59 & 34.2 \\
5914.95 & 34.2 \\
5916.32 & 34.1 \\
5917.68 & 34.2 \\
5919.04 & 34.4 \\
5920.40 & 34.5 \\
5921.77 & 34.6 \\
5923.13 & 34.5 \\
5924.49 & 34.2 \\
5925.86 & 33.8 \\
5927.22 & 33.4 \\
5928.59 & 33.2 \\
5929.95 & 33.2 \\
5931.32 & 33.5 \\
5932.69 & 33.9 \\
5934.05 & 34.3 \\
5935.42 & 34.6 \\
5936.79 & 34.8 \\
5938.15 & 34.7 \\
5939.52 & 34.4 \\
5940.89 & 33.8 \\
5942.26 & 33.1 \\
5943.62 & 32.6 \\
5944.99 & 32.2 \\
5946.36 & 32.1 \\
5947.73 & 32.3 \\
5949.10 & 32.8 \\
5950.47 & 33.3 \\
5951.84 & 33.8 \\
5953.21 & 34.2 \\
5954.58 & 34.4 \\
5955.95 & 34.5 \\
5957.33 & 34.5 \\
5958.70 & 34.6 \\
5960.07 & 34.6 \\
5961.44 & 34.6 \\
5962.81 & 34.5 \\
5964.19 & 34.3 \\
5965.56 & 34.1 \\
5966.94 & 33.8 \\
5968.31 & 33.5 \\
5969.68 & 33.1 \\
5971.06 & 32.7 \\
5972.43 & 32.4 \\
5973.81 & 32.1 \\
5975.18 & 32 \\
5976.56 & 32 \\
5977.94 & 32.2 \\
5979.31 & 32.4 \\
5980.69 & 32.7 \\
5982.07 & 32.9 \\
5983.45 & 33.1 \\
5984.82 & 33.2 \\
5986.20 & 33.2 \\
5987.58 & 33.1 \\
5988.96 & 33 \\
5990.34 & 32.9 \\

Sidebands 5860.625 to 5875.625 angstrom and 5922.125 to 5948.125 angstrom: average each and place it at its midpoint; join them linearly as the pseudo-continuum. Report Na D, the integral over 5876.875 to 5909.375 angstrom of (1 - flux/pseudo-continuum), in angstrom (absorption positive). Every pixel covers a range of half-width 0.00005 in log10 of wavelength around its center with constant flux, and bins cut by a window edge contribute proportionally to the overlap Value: 0.72 angstrom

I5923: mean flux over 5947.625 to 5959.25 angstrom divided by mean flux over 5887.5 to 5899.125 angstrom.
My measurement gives 1.08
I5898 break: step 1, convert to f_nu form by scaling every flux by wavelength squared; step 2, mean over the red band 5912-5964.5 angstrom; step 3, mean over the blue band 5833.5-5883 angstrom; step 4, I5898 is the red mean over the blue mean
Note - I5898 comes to 1.04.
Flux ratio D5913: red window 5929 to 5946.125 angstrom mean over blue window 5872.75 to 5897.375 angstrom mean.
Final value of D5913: 1.03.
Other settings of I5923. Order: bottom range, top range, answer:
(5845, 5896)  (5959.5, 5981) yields 1.00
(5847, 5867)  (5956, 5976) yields 1.01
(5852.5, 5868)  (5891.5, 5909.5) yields 0.98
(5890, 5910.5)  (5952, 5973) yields 1.04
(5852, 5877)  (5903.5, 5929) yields 1.01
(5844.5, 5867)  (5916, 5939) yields 1.03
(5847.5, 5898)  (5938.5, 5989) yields 1.01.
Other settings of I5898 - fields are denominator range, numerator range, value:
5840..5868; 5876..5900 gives 0.99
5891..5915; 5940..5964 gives 1.04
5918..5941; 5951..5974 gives 1.00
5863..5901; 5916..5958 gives 1.05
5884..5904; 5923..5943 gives 1.08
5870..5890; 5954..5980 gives 1.02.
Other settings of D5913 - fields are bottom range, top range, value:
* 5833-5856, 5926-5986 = 1.00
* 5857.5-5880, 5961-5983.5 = 0.98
